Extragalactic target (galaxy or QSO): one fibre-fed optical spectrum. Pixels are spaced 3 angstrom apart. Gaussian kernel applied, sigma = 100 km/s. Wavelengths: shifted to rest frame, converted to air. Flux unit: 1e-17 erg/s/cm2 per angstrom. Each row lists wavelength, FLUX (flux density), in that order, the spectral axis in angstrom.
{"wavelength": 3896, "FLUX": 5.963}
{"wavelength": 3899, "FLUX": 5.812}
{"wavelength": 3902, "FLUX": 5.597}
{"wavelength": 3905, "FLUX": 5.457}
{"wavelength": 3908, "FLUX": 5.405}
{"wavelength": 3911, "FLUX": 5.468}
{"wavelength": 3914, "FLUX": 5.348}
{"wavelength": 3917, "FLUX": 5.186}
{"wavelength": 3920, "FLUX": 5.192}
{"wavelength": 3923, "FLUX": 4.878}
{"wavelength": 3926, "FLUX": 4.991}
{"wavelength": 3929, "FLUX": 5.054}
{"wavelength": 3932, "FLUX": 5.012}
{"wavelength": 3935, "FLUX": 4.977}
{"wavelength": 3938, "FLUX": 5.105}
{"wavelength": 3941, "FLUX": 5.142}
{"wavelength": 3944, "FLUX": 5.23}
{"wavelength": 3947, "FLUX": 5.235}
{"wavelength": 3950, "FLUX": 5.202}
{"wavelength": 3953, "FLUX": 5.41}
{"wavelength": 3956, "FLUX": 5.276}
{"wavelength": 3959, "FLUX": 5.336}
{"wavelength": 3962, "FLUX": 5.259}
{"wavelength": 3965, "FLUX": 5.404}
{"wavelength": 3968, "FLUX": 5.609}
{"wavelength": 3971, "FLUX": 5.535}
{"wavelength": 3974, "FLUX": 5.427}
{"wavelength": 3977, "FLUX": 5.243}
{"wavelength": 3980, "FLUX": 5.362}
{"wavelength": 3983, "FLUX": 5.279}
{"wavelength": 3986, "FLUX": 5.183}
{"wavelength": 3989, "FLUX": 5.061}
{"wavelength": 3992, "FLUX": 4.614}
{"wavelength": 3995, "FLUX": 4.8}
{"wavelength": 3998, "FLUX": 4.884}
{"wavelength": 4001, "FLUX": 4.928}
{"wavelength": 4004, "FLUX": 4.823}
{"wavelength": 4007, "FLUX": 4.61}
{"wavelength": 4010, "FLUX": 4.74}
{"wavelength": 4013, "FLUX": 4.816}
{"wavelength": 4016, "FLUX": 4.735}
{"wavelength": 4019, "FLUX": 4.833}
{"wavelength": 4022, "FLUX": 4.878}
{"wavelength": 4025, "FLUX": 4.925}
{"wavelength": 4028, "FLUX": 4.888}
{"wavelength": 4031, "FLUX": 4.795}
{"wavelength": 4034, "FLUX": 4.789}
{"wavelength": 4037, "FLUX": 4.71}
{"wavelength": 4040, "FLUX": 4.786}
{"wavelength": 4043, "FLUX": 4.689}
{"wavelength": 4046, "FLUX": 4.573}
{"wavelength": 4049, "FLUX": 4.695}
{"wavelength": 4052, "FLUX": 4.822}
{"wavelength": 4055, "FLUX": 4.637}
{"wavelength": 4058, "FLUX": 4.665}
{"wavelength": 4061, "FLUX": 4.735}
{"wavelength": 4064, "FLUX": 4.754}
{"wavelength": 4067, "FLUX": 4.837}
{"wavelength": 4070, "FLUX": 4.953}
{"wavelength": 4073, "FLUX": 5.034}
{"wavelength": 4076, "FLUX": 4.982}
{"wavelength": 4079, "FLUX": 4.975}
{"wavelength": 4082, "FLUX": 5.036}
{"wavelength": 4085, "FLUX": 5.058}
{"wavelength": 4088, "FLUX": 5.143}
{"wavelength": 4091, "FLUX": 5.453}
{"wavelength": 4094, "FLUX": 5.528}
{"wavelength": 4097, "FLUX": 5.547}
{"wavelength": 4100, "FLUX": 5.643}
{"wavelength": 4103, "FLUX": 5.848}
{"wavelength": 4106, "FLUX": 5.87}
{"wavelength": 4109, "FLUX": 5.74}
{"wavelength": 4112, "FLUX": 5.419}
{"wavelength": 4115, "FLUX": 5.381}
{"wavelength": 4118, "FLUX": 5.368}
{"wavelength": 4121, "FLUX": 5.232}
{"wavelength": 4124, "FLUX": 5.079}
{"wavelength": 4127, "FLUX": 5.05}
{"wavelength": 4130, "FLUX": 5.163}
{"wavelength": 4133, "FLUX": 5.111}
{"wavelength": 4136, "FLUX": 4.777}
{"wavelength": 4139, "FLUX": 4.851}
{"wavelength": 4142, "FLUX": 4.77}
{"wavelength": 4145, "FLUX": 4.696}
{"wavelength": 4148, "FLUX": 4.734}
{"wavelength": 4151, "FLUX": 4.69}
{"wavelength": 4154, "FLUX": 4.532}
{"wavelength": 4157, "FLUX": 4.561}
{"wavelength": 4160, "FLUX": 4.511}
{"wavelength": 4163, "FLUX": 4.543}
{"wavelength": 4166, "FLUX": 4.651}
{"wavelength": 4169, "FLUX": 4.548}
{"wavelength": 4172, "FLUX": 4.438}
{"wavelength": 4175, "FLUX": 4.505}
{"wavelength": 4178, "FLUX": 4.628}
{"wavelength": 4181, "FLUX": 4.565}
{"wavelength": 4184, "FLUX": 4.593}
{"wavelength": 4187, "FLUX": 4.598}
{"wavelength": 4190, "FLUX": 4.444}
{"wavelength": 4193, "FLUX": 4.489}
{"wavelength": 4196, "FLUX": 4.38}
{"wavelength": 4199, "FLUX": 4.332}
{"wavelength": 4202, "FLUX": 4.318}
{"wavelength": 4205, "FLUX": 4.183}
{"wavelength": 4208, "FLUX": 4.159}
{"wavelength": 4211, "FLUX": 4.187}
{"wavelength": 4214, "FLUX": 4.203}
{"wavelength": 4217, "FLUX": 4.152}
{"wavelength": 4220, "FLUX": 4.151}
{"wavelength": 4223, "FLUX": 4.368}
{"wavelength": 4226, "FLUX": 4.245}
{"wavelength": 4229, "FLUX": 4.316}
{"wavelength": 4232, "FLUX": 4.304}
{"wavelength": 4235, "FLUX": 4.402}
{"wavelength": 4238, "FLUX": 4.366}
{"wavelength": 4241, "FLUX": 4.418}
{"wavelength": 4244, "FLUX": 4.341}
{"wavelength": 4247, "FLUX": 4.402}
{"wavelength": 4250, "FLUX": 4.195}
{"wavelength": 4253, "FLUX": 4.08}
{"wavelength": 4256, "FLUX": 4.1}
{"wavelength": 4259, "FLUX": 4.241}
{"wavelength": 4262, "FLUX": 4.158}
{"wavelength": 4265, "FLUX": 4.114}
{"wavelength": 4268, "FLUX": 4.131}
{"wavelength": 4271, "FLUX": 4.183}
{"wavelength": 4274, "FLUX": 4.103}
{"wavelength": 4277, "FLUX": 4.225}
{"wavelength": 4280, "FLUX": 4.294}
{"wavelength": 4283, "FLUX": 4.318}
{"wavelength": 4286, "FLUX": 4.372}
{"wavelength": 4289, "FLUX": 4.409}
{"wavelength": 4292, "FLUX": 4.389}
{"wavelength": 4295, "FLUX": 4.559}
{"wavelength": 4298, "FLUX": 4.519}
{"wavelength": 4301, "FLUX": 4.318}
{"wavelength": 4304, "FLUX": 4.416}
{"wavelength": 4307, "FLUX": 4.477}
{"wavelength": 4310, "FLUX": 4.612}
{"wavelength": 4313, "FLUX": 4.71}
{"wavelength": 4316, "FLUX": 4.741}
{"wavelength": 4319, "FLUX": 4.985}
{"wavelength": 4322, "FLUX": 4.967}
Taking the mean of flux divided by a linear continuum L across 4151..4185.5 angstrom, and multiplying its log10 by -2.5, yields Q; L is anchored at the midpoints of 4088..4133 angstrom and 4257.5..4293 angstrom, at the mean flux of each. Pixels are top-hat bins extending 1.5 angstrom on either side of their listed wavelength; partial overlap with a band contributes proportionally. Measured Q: 0.10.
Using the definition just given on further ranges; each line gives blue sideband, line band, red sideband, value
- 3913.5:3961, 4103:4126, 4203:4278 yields -0.18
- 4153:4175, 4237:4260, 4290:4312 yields 0.06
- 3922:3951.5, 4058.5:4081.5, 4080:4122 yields 0.10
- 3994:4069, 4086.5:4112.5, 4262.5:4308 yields -0.20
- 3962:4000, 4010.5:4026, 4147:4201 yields 0.05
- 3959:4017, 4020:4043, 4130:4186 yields 0.03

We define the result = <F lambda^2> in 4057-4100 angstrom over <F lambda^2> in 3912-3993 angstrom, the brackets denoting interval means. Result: 1.04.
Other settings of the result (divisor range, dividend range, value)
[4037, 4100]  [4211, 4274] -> 0.93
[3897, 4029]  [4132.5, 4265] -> 0.97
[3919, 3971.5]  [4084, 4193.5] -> 1.05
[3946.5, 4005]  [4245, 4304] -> 0.95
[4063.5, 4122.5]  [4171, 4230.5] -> 0.87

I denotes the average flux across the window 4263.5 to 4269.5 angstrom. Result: 4.12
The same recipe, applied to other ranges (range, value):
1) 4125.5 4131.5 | 5.11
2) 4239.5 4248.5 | 4.39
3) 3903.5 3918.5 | 5.37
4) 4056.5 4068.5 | 4.75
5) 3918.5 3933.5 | 5.03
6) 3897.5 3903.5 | 5.7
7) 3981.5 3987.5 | 5.23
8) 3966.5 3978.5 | 5.45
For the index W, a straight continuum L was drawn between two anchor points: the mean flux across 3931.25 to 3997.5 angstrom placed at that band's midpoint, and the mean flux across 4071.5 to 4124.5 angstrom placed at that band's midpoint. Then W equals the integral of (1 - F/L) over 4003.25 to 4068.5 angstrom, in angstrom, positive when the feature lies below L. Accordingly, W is 6.5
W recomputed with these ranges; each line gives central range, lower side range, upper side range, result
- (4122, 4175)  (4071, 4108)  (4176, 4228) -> 0.9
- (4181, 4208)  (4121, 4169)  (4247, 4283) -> 0.8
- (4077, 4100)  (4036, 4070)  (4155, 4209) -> -3.0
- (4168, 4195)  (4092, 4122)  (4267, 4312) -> 2.9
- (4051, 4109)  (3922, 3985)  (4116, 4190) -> -2.6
